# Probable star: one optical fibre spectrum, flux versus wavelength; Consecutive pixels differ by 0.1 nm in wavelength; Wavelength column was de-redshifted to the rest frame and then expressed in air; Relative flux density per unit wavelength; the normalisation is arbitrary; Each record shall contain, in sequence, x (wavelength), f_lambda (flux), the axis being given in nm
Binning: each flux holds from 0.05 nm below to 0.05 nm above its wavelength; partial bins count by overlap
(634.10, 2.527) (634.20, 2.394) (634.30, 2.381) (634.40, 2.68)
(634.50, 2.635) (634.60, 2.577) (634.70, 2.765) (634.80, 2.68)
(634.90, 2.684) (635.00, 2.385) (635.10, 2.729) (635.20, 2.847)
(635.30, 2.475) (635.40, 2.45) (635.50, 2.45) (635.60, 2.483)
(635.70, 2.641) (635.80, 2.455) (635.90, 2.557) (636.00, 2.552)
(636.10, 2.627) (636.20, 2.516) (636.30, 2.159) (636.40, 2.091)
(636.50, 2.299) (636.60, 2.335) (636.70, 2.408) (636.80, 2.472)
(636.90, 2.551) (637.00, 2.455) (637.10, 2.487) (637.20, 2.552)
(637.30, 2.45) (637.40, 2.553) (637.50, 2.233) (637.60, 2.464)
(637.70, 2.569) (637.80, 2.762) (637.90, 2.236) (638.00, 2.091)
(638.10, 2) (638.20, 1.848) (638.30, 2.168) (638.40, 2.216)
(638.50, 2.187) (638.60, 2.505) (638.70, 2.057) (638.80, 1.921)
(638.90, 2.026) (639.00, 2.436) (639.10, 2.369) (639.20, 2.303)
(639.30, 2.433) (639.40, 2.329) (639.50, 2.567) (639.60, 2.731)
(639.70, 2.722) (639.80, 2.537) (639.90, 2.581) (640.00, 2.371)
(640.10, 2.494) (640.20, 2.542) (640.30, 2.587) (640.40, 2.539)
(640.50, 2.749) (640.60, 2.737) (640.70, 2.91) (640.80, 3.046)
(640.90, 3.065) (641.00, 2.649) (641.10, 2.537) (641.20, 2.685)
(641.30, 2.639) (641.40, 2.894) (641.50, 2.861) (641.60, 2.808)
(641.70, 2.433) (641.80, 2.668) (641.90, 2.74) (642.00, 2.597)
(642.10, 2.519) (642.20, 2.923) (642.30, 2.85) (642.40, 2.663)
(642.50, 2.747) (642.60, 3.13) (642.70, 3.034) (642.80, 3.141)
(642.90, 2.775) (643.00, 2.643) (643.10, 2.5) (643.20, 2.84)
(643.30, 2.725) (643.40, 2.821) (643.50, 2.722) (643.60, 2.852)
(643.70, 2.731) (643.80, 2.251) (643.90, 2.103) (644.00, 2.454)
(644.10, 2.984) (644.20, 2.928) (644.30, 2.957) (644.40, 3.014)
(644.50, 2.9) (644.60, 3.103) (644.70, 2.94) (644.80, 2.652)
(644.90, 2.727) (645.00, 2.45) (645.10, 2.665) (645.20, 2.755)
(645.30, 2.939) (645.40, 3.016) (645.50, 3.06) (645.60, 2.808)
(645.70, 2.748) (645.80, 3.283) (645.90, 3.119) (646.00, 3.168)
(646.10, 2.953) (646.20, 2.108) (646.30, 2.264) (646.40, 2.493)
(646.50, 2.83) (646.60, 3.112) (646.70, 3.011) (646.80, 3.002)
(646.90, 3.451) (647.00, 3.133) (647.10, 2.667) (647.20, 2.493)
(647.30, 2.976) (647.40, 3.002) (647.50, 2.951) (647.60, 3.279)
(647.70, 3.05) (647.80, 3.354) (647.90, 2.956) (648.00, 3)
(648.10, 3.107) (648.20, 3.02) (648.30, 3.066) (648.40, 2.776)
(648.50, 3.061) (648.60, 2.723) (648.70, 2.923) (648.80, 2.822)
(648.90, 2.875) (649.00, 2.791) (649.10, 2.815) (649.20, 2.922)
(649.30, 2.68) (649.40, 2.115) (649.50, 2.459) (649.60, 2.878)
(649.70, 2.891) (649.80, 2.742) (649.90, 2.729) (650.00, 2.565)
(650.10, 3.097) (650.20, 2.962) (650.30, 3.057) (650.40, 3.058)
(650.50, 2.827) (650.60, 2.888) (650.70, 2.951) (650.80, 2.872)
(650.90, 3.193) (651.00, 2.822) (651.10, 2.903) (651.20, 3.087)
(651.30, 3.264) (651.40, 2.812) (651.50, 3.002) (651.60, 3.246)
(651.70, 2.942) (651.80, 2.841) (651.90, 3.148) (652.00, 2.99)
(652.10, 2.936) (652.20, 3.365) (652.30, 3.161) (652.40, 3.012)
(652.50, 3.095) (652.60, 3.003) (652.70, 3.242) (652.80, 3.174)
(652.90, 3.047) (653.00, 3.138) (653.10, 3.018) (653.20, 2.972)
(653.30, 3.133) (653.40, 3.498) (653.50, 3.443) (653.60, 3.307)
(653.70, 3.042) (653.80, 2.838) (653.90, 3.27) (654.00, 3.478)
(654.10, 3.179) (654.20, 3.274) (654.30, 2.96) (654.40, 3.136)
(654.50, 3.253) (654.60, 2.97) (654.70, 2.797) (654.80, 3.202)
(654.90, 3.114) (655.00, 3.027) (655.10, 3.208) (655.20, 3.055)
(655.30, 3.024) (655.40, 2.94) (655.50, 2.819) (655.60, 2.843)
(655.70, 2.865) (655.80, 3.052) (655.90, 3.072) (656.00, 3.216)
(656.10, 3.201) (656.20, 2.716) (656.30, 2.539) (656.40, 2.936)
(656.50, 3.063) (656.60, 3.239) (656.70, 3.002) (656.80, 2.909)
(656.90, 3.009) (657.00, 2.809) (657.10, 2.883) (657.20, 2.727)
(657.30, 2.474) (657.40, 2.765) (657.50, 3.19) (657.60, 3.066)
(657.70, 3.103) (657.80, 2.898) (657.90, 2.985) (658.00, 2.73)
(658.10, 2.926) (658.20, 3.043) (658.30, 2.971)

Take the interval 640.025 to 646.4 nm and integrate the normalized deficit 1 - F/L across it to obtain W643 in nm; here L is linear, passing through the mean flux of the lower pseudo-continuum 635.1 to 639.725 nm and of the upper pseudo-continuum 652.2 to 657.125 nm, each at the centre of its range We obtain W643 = -0.34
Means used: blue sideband 2.39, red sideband 3.07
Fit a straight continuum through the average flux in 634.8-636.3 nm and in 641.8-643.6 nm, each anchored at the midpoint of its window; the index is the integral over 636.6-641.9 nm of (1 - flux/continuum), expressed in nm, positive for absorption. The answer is 0.36 nm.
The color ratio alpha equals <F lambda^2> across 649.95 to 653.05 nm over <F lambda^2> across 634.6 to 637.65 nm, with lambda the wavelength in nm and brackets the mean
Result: 1.27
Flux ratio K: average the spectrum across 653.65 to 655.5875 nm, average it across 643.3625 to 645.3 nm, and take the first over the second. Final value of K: 1.1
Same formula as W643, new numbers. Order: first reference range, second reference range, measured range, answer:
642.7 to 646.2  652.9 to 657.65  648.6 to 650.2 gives 0.08 nm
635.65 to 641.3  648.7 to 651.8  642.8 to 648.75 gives -0.31 nm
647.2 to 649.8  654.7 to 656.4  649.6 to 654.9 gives -0.20 nm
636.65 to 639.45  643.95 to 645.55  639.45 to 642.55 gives -0.17 nm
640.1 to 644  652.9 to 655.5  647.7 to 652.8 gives 0.08 nm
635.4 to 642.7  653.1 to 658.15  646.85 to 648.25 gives -0.13 nm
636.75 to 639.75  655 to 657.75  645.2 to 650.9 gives -0.46 nm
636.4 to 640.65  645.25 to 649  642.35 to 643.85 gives -0.05 nm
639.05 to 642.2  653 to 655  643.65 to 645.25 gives 0.03 nm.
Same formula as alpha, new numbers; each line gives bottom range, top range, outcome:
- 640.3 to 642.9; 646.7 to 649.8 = 1.07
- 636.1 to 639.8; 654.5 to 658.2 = 1.33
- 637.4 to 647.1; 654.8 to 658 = 1.16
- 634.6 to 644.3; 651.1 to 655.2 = 1.27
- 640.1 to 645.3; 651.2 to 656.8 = 1.16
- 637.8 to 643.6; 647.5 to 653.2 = 1.18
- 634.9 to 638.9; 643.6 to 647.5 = 1.21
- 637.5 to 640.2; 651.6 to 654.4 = 1.40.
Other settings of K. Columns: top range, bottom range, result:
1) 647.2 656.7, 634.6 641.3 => 1.21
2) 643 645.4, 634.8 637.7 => 1.11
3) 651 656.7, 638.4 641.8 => 1.20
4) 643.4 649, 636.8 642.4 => 1.14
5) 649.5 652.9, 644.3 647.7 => 1.03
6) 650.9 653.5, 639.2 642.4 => 1.16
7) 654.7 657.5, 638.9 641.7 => 1.13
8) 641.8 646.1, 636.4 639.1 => 1.21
